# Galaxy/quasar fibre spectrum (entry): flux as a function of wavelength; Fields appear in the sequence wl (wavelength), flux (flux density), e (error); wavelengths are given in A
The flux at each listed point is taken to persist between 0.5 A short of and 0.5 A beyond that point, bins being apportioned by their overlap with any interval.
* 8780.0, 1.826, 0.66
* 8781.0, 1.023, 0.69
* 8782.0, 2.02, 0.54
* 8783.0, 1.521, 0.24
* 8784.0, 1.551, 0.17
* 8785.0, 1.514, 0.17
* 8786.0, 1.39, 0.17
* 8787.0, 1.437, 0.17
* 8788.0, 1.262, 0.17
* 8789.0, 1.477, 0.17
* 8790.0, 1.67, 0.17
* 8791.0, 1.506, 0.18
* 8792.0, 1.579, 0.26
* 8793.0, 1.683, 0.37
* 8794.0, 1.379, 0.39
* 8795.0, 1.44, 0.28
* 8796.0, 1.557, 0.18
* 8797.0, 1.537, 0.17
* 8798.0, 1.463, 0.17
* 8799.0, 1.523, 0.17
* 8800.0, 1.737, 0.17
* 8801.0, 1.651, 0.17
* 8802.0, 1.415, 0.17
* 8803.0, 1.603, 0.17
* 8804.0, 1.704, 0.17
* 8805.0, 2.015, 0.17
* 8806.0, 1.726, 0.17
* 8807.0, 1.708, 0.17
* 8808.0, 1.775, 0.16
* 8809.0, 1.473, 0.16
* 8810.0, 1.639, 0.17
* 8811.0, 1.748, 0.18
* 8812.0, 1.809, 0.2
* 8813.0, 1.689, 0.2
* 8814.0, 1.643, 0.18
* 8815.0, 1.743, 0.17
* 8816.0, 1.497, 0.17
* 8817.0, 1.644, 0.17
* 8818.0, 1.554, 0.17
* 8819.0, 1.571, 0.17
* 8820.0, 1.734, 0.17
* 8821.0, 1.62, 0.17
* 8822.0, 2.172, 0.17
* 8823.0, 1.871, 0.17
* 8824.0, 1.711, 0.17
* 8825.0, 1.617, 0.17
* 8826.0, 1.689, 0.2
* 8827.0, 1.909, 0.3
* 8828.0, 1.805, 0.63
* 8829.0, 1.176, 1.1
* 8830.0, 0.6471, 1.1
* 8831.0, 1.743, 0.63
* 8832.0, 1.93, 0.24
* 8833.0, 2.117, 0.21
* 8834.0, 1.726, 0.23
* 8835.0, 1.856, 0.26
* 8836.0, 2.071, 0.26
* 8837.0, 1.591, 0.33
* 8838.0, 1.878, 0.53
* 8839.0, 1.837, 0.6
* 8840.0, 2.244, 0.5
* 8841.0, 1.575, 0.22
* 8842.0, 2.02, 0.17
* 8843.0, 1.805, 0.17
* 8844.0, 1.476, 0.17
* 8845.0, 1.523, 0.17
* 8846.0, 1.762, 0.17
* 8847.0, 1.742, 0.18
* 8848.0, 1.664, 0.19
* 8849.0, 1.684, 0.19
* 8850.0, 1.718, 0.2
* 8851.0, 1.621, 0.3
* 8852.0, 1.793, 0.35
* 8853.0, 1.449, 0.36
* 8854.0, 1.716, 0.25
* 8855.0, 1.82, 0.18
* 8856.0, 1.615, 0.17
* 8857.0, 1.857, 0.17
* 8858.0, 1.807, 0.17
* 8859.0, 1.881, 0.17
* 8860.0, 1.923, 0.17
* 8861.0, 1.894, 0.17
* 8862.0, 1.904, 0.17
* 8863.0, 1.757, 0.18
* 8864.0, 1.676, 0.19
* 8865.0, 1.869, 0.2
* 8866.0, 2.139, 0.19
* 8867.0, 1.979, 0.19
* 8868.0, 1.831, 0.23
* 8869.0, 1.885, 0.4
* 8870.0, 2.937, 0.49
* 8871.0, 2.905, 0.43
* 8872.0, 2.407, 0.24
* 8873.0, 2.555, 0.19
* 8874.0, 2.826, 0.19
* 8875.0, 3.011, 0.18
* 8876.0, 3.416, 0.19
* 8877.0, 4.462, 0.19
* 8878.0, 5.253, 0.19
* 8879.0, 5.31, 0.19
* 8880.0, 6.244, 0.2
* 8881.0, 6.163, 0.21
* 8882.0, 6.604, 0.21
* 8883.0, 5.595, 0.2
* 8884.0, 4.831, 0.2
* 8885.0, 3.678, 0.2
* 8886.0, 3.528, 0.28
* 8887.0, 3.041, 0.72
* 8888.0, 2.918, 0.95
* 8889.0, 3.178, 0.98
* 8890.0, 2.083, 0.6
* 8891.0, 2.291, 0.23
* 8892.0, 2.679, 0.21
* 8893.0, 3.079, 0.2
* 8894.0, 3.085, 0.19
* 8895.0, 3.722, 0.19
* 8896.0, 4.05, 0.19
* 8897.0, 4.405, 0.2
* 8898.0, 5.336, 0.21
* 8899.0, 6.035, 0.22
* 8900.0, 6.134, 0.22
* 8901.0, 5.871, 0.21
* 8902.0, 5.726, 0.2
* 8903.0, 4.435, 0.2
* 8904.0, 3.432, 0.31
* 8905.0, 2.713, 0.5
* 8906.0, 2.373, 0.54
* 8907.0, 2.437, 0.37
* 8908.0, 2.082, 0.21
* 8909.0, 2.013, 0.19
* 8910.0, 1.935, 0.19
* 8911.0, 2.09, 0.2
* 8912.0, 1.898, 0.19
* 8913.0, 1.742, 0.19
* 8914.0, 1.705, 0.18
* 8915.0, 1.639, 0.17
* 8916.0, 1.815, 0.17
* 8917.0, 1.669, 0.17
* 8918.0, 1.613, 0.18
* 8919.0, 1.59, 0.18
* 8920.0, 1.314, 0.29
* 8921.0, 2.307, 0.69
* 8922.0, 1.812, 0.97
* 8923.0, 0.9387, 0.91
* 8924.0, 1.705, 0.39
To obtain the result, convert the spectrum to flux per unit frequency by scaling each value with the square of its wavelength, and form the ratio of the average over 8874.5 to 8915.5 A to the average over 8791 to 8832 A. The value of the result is 2.32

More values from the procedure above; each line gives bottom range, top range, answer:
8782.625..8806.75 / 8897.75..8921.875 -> 1.89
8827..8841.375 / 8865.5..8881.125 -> 1.97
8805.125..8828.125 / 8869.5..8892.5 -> 2.26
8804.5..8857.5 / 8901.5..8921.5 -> 1.38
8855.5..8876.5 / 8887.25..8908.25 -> 1.71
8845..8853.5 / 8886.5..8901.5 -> 2.34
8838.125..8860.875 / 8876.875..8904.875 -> 2.52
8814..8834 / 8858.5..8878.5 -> 1.53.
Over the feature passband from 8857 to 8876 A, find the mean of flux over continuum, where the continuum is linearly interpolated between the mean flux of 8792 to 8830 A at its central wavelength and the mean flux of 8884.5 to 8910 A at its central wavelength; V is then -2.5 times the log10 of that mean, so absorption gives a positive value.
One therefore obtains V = 0.30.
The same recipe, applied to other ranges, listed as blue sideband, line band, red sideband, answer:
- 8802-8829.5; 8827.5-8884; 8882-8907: 0.22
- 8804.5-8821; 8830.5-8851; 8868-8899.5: 0.36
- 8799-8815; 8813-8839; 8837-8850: 0.01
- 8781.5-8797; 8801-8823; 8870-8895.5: 0.22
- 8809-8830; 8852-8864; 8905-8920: -0.01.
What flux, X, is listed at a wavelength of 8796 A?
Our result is 1.557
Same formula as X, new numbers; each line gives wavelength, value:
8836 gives 2.071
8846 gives 1.762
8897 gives 4.405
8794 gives 1.379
